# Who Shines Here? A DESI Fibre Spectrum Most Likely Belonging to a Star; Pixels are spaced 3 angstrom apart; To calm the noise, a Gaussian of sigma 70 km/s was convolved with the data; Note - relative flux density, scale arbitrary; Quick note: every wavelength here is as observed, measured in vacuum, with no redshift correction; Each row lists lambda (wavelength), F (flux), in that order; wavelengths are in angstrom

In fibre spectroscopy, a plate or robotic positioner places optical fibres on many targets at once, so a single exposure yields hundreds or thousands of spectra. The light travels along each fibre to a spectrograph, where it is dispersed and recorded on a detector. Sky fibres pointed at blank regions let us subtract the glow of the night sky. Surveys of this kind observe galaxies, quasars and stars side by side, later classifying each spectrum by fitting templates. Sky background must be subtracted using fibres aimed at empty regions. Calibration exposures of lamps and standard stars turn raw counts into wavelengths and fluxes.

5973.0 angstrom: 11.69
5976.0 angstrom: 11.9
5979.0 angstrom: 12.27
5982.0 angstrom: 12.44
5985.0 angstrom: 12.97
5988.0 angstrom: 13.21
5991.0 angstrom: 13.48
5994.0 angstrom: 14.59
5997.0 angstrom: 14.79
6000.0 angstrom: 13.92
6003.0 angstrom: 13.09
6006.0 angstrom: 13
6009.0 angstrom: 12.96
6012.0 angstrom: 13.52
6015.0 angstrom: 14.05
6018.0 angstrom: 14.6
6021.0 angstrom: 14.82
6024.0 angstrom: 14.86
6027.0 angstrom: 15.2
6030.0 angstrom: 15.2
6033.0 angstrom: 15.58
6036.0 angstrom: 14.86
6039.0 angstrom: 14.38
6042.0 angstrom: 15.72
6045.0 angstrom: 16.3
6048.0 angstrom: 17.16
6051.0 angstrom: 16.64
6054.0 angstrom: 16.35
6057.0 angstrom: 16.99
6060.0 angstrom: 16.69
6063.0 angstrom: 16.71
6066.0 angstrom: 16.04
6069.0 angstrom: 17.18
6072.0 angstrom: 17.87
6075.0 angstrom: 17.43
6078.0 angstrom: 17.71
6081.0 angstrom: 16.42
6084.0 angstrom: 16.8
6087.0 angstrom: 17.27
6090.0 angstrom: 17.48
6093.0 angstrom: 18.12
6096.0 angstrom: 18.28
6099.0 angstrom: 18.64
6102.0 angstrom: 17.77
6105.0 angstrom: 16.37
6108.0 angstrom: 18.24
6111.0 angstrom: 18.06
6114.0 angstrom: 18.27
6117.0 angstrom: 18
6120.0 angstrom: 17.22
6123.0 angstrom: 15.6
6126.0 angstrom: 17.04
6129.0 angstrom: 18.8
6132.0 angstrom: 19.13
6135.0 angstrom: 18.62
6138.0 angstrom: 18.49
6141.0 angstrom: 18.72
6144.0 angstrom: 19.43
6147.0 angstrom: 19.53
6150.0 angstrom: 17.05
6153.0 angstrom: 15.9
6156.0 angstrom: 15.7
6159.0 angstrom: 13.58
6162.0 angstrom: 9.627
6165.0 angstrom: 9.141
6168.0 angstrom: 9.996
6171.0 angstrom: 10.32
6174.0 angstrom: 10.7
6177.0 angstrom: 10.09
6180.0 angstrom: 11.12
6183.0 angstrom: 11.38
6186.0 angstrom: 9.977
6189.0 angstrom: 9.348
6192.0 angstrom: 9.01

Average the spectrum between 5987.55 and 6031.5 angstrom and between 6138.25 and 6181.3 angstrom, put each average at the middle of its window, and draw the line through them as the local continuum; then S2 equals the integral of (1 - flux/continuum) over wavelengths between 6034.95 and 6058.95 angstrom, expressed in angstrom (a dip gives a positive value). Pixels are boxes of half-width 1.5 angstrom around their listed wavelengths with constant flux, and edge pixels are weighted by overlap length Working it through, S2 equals -3.5 angstrom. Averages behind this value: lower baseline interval 14.1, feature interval 16.1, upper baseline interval 13.8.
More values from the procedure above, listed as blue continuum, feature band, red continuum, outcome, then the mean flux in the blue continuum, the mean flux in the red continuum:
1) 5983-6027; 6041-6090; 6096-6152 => -2.7 angstrom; 13.9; 18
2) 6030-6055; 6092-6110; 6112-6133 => -0.7 angstrom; 15.8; 17.7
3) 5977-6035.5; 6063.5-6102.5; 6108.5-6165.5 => -4.4 angstrom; 13.9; 16.9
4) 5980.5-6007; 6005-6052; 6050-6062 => 1.1 angstrom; 13.5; 16.7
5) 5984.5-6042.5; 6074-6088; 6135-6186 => -3.1 angstrom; 14.2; 13.8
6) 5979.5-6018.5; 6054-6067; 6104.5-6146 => -0.7 angstrom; 13.5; 18.1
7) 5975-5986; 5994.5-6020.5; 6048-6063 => 0.2 angstrom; 12.4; 16.7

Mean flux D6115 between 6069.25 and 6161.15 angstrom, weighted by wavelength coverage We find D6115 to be 17.5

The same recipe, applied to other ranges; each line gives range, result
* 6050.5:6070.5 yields 16.7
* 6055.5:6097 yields 17.2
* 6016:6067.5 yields 15.8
